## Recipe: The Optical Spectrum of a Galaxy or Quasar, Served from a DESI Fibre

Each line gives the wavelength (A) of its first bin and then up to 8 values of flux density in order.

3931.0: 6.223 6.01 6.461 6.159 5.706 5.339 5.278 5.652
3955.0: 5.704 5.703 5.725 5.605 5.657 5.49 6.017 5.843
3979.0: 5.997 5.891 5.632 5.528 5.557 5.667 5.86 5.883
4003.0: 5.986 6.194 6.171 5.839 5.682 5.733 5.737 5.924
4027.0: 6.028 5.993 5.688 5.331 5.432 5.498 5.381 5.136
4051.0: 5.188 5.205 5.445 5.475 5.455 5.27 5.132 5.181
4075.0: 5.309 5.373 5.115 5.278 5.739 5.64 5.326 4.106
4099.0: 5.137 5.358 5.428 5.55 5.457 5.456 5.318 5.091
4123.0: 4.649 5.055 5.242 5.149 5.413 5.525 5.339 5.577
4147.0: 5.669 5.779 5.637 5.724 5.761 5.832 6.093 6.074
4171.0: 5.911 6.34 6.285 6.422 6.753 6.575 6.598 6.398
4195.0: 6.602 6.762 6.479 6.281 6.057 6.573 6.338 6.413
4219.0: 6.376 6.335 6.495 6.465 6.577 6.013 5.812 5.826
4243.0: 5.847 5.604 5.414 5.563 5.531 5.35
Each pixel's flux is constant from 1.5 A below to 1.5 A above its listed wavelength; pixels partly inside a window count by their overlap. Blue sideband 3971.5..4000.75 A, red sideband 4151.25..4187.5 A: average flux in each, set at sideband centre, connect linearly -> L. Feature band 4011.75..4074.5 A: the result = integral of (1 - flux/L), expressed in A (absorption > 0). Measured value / 4.09 A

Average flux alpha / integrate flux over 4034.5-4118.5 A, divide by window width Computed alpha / 5.31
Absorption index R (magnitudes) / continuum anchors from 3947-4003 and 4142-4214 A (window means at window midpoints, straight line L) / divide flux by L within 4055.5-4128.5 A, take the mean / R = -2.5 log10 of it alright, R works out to 0.14 mag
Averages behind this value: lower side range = 5.71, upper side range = 6.18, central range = 5.26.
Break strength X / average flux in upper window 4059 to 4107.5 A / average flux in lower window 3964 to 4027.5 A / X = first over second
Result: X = 0.9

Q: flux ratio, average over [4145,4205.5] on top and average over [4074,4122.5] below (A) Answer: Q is 1.2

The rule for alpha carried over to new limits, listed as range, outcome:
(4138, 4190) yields 6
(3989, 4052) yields 5.71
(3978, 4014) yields 5.85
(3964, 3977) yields 5.73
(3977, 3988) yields 5.8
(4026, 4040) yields 5.69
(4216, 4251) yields 6.08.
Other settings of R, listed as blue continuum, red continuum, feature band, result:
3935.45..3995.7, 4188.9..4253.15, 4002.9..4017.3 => -0.027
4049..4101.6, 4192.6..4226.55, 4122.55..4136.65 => 0.118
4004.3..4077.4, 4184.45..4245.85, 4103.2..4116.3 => 0.077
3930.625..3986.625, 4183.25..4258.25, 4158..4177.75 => 0.013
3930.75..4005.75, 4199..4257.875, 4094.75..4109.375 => 0.160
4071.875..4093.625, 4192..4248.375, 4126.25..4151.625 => 0.058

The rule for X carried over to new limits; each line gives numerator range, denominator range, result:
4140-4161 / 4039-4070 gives 1.06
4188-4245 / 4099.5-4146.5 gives 1.19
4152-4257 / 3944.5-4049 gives 1.08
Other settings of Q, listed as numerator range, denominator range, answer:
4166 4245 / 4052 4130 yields 1.20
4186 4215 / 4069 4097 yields 1.23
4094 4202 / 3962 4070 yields 1.01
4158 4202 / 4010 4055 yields 1.13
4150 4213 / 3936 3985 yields 1.09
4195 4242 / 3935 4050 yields 1.10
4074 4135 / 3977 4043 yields 0.91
